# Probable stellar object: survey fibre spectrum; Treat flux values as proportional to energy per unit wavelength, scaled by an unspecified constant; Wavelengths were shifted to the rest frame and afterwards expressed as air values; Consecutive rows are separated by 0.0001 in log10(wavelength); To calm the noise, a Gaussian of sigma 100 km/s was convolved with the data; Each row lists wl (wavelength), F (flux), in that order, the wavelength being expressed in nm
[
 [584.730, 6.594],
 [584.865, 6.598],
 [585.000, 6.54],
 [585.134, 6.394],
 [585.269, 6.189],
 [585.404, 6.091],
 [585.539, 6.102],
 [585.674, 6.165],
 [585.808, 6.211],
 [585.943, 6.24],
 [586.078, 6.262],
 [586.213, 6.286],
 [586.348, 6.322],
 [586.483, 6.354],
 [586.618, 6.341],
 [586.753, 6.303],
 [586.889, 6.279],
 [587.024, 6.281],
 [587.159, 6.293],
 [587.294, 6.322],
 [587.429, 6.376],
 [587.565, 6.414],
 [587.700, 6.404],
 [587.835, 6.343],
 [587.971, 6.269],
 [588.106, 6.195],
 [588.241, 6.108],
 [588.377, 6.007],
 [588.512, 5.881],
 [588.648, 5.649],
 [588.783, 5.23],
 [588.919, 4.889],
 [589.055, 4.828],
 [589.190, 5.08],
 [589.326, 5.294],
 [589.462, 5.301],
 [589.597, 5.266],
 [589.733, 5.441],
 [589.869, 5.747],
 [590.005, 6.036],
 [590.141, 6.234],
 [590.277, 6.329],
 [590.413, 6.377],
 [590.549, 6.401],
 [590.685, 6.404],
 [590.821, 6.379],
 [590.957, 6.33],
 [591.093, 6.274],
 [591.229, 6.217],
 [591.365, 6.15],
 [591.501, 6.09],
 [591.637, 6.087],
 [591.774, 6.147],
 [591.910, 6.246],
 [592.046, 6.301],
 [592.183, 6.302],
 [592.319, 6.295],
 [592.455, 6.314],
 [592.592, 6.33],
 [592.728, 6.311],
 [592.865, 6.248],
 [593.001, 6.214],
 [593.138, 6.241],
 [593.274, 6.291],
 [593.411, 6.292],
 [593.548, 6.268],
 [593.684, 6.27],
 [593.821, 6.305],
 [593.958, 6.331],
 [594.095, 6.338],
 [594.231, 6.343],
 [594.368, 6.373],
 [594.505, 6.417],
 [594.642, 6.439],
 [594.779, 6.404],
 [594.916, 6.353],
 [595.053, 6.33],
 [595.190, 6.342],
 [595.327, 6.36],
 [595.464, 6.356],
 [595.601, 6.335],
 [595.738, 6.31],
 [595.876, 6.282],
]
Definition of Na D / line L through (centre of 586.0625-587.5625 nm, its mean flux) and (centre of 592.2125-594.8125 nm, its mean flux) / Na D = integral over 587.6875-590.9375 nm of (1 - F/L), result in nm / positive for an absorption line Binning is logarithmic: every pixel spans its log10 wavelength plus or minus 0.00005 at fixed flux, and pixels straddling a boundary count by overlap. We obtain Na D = 0.25 nm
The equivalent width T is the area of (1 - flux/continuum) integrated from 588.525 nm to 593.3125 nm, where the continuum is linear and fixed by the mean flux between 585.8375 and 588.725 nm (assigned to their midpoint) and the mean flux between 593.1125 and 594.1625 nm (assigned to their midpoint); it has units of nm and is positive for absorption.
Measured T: 0.22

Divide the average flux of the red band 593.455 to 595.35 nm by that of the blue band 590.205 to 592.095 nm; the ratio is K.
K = 1.01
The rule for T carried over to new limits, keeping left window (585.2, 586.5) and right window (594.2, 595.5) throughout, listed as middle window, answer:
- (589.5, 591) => 0.054 nm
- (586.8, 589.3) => 0.130 nm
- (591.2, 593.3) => 0.030 nm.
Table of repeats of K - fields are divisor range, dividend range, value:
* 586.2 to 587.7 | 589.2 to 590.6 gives 0.92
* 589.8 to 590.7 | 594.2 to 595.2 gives 1.03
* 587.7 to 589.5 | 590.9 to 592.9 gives 1.10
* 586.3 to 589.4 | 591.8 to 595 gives 1.06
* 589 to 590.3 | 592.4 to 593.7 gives 1.13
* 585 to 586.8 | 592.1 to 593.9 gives 1.00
